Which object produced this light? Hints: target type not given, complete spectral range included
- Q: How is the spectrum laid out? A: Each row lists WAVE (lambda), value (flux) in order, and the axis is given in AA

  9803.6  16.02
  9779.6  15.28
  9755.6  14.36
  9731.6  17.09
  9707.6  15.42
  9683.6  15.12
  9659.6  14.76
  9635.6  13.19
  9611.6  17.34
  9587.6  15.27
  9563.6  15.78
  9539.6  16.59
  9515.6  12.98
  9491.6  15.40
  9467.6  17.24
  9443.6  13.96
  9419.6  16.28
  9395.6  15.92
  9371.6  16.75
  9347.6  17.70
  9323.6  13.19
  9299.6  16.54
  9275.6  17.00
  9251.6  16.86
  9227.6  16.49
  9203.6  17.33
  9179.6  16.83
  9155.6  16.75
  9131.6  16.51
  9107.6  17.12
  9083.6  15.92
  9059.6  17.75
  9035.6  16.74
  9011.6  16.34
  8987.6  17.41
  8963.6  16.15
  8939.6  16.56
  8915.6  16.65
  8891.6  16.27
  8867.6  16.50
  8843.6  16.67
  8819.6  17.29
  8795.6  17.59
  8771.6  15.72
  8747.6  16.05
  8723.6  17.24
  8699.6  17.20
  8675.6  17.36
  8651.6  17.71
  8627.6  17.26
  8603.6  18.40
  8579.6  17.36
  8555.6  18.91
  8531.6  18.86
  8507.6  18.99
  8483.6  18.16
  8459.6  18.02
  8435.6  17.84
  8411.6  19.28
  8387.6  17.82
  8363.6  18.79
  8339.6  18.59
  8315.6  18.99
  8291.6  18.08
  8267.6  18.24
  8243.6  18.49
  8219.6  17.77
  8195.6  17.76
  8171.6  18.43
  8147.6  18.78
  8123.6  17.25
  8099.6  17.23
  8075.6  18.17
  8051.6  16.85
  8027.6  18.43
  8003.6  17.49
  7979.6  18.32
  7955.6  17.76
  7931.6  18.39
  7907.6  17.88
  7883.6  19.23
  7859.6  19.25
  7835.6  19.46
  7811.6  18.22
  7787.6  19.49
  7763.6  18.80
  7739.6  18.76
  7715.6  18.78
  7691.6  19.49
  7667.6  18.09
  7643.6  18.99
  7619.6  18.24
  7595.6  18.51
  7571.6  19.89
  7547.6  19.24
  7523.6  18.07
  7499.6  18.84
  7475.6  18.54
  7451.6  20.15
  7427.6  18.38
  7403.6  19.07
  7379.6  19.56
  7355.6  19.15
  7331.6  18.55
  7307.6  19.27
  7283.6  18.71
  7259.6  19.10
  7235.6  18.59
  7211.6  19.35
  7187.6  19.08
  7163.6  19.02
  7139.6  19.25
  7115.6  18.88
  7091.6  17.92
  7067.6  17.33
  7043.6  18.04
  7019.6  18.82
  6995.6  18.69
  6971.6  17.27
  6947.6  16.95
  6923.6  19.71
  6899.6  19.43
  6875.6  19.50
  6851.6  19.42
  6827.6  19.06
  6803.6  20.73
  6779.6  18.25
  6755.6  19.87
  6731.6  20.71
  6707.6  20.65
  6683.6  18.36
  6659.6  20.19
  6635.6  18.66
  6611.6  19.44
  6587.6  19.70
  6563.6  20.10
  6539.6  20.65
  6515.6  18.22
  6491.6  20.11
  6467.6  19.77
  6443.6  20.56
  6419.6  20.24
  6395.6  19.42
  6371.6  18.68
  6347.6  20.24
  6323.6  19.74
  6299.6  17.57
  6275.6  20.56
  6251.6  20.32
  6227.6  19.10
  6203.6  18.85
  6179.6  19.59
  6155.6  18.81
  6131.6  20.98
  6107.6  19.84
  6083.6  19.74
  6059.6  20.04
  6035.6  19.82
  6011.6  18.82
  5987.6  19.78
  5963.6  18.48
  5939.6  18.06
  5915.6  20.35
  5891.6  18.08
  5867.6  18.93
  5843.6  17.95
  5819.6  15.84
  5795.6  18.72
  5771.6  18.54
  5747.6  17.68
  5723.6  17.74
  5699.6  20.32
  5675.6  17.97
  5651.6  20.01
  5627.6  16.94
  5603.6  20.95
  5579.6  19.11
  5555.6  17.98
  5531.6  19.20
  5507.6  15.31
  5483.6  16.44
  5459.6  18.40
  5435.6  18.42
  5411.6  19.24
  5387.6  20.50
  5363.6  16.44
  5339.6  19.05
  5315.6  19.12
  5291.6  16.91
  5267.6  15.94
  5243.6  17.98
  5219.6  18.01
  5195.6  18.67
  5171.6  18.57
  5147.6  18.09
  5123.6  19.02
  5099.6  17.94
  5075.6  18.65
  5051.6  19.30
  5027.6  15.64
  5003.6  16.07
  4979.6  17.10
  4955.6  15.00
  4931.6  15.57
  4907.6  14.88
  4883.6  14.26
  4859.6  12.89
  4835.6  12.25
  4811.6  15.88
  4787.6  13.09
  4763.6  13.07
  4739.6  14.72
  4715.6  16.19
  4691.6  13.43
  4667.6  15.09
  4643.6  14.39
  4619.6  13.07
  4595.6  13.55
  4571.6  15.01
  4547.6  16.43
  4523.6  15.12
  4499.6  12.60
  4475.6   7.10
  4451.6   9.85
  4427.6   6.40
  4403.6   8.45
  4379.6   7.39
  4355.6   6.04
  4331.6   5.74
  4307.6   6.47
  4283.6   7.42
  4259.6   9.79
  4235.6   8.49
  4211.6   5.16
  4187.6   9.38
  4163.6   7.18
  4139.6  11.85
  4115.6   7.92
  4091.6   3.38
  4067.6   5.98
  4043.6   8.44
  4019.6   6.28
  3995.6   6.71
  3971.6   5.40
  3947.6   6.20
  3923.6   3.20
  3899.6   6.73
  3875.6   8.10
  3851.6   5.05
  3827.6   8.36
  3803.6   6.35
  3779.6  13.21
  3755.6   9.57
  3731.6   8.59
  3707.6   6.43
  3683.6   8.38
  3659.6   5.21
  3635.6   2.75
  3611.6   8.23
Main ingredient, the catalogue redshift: 0.13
